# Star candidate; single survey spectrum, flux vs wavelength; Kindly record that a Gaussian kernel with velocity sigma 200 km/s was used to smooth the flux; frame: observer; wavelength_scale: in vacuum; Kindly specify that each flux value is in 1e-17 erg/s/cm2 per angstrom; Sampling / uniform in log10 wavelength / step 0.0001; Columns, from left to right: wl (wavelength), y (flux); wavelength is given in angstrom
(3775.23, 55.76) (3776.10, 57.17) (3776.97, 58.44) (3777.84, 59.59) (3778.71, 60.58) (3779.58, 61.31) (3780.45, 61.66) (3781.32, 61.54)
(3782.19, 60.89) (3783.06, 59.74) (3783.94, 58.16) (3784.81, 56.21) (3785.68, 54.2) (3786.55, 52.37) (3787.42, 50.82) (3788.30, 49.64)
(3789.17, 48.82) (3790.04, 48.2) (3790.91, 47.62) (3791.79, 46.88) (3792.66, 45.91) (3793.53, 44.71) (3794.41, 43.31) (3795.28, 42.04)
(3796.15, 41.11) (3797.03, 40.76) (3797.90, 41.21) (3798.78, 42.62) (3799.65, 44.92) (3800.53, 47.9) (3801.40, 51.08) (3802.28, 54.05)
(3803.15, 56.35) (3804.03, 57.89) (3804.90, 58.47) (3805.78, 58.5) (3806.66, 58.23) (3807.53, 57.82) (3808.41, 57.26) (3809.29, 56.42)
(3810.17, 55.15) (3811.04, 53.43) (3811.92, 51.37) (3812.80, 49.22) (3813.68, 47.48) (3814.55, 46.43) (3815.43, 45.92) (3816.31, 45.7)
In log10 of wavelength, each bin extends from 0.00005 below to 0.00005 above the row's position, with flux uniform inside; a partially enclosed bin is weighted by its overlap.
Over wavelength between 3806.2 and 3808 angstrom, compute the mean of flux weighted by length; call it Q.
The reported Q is 58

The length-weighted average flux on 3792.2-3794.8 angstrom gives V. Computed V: 44.7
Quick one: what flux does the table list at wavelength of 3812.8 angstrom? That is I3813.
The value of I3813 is 49.22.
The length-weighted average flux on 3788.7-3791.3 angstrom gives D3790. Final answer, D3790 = 48.4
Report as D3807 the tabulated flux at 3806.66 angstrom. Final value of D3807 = 58.23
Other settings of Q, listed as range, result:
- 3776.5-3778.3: 59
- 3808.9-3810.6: 55.7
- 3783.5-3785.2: 57.1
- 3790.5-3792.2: 47.1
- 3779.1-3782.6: 61.4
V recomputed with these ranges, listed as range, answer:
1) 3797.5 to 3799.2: 41.8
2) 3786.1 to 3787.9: 51.5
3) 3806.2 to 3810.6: 56.9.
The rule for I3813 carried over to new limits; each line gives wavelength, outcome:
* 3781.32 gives 61.54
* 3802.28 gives 54.05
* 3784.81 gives 56.21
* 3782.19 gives 60.89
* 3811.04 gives 53.43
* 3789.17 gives 48.82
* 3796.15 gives 41.11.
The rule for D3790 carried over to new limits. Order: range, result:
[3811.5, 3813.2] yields 50.2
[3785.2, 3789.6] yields 51.2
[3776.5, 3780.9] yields 60.3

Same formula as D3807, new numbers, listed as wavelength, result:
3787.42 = 50.82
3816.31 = 45.7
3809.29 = 56.42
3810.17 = 55.15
